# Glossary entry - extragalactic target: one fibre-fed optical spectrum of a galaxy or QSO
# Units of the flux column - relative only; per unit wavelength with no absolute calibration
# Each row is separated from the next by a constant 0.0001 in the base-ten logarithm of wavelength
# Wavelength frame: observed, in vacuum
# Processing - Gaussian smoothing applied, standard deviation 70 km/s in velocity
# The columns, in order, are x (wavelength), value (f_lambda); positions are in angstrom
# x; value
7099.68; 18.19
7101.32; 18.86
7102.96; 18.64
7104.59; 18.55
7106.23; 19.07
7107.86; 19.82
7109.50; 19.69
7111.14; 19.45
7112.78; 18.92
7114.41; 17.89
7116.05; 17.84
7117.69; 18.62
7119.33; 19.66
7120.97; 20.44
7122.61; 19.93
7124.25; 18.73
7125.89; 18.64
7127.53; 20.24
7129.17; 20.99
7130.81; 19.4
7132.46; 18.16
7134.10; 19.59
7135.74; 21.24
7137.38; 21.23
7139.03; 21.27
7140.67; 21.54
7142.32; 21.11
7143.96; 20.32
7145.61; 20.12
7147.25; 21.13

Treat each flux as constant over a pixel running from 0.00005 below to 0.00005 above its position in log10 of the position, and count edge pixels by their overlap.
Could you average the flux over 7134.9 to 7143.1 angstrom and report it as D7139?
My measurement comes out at 21.3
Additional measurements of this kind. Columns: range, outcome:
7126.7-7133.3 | 19.7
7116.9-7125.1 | 19.5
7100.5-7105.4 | 18.7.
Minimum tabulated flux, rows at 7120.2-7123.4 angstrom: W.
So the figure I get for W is 19.93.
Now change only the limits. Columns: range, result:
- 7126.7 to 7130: 20.24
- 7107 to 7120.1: 17.84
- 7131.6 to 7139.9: 18.16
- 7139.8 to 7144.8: 20.32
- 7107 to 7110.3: 19.69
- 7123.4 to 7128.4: 18.64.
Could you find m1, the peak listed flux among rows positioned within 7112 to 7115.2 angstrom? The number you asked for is 18.92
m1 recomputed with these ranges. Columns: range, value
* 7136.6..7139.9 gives 21.27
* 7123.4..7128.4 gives 20.24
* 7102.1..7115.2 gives 19.82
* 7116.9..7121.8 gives 20.44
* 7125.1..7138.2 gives 21.24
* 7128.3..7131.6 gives 20.99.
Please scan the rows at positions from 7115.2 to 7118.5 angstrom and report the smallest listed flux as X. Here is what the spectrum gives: 17.84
